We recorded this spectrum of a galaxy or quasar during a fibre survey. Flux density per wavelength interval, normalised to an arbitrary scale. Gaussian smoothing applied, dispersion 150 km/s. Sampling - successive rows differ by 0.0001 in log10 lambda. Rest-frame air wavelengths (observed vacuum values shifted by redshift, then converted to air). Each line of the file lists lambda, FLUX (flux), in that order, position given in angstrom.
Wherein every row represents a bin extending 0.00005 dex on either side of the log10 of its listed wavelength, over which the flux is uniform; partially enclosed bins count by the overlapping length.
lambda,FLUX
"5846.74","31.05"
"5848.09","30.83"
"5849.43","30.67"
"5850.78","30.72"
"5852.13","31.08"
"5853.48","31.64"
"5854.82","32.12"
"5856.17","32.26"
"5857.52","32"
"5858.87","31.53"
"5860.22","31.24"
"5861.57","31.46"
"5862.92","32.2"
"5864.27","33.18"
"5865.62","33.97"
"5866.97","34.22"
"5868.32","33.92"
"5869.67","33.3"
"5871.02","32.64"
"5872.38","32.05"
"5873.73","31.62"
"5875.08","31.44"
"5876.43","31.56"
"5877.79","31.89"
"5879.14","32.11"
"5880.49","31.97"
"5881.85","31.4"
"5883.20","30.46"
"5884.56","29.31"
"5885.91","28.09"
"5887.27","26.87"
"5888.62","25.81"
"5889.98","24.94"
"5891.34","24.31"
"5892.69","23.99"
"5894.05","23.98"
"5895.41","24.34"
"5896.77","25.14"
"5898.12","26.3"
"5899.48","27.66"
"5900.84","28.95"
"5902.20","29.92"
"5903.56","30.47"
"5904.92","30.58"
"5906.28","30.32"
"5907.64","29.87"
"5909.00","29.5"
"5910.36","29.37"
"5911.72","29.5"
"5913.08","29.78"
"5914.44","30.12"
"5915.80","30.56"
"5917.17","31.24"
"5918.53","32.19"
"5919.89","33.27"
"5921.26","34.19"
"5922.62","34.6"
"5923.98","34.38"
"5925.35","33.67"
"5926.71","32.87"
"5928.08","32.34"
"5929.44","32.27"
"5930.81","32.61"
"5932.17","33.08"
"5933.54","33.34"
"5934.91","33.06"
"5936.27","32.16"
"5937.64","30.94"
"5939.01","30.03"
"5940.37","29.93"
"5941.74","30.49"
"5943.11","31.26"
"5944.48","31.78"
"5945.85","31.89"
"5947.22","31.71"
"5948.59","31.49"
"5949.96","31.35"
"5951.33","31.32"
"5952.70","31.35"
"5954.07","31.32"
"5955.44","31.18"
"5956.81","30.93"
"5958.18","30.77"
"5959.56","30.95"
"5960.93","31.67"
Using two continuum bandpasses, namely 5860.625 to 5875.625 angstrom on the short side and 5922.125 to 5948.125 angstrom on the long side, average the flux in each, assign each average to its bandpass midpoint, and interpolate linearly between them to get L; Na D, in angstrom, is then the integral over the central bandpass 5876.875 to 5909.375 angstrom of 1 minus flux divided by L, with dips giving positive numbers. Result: 4.3 angstrom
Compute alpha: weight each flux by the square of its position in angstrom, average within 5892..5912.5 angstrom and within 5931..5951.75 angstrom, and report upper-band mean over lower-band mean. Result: 1.1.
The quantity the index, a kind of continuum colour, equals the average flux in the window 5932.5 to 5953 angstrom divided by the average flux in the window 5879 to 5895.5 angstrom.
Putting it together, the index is 1.1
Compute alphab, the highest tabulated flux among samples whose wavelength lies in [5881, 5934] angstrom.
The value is 34.6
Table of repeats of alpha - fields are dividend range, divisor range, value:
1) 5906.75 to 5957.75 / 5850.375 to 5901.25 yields 1.07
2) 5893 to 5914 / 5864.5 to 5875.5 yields 0.87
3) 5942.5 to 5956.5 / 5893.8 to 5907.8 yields 1.14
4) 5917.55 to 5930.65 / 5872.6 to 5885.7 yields 1.08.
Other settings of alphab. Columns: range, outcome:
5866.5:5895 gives 34.22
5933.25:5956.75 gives 33.34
